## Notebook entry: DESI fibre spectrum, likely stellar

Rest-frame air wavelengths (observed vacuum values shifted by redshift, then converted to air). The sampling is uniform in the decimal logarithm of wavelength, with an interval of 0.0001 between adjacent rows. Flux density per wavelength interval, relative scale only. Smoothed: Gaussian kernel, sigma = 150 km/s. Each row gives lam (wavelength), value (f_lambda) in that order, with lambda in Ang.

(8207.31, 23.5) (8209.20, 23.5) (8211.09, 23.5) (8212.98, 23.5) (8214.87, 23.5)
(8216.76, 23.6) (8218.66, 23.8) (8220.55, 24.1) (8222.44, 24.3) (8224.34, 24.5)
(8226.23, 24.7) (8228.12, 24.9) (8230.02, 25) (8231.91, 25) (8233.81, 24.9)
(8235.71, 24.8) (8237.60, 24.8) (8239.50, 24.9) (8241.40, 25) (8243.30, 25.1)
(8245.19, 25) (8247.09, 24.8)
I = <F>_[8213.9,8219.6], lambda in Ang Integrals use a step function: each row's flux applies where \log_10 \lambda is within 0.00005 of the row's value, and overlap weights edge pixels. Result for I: 23.6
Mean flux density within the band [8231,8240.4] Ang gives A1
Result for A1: 24.9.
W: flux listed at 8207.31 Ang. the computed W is 23.5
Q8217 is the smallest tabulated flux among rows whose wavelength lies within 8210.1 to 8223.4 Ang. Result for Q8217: 23.5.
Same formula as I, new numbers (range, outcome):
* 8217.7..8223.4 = 24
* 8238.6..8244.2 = 25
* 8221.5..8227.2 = 24.5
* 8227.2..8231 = 25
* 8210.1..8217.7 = 23.5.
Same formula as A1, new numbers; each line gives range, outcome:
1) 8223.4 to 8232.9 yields 24.8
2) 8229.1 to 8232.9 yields 25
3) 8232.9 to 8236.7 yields 24.9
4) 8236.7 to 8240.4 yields 24.8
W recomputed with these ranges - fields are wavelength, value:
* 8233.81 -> 24.9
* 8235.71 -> 24.8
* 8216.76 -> 23.6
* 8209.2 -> 23.5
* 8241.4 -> 25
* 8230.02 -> 25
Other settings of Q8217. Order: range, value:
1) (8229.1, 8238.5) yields 24.8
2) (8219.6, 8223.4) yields 24.1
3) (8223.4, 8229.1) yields 24.5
